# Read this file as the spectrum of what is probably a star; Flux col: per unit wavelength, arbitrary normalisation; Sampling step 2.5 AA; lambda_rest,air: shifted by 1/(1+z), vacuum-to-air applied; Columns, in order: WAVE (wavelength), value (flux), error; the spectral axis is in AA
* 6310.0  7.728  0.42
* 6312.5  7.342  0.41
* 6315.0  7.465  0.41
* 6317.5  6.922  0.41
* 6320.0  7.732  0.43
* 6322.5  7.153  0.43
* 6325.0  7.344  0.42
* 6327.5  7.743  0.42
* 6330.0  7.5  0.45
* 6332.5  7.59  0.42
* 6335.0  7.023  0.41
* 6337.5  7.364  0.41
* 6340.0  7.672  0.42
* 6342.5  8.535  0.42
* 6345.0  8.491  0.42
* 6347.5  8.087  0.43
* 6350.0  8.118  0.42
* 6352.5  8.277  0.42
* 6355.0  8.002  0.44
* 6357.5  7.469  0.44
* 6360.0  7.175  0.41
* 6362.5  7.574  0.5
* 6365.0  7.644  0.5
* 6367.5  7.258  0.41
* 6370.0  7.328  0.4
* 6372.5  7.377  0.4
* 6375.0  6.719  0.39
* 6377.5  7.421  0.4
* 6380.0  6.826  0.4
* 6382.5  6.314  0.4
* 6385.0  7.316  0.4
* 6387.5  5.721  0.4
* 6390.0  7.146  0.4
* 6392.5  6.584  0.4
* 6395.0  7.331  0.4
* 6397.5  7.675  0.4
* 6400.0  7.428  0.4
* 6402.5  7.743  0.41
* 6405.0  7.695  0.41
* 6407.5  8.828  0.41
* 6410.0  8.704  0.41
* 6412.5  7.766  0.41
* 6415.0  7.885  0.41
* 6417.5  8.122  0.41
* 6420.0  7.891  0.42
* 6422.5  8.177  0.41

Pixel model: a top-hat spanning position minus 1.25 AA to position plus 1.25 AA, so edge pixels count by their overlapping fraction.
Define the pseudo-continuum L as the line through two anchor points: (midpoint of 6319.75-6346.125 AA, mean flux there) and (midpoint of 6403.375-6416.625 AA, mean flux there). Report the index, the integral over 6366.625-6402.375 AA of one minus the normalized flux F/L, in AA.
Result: 4.2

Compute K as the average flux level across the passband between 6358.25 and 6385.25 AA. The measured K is 7.18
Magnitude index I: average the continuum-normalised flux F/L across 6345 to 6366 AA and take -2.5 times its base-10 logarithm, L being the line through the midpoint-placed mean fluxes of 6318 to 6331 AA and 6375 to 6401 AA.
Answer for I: -0.09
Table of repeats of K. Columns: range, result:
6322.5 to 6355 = 7.79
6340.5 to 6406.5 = 7.44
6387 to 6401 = 7.04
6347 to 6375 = 7.61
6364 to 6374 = 7.38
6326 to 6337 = 7.45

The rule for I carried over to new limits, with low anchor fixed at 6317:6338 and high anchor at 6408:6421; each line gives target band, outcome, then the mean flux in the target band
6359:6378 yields 0.06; 7.31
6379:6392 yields 0.18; 6.66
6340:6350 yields -0.10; 8.25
